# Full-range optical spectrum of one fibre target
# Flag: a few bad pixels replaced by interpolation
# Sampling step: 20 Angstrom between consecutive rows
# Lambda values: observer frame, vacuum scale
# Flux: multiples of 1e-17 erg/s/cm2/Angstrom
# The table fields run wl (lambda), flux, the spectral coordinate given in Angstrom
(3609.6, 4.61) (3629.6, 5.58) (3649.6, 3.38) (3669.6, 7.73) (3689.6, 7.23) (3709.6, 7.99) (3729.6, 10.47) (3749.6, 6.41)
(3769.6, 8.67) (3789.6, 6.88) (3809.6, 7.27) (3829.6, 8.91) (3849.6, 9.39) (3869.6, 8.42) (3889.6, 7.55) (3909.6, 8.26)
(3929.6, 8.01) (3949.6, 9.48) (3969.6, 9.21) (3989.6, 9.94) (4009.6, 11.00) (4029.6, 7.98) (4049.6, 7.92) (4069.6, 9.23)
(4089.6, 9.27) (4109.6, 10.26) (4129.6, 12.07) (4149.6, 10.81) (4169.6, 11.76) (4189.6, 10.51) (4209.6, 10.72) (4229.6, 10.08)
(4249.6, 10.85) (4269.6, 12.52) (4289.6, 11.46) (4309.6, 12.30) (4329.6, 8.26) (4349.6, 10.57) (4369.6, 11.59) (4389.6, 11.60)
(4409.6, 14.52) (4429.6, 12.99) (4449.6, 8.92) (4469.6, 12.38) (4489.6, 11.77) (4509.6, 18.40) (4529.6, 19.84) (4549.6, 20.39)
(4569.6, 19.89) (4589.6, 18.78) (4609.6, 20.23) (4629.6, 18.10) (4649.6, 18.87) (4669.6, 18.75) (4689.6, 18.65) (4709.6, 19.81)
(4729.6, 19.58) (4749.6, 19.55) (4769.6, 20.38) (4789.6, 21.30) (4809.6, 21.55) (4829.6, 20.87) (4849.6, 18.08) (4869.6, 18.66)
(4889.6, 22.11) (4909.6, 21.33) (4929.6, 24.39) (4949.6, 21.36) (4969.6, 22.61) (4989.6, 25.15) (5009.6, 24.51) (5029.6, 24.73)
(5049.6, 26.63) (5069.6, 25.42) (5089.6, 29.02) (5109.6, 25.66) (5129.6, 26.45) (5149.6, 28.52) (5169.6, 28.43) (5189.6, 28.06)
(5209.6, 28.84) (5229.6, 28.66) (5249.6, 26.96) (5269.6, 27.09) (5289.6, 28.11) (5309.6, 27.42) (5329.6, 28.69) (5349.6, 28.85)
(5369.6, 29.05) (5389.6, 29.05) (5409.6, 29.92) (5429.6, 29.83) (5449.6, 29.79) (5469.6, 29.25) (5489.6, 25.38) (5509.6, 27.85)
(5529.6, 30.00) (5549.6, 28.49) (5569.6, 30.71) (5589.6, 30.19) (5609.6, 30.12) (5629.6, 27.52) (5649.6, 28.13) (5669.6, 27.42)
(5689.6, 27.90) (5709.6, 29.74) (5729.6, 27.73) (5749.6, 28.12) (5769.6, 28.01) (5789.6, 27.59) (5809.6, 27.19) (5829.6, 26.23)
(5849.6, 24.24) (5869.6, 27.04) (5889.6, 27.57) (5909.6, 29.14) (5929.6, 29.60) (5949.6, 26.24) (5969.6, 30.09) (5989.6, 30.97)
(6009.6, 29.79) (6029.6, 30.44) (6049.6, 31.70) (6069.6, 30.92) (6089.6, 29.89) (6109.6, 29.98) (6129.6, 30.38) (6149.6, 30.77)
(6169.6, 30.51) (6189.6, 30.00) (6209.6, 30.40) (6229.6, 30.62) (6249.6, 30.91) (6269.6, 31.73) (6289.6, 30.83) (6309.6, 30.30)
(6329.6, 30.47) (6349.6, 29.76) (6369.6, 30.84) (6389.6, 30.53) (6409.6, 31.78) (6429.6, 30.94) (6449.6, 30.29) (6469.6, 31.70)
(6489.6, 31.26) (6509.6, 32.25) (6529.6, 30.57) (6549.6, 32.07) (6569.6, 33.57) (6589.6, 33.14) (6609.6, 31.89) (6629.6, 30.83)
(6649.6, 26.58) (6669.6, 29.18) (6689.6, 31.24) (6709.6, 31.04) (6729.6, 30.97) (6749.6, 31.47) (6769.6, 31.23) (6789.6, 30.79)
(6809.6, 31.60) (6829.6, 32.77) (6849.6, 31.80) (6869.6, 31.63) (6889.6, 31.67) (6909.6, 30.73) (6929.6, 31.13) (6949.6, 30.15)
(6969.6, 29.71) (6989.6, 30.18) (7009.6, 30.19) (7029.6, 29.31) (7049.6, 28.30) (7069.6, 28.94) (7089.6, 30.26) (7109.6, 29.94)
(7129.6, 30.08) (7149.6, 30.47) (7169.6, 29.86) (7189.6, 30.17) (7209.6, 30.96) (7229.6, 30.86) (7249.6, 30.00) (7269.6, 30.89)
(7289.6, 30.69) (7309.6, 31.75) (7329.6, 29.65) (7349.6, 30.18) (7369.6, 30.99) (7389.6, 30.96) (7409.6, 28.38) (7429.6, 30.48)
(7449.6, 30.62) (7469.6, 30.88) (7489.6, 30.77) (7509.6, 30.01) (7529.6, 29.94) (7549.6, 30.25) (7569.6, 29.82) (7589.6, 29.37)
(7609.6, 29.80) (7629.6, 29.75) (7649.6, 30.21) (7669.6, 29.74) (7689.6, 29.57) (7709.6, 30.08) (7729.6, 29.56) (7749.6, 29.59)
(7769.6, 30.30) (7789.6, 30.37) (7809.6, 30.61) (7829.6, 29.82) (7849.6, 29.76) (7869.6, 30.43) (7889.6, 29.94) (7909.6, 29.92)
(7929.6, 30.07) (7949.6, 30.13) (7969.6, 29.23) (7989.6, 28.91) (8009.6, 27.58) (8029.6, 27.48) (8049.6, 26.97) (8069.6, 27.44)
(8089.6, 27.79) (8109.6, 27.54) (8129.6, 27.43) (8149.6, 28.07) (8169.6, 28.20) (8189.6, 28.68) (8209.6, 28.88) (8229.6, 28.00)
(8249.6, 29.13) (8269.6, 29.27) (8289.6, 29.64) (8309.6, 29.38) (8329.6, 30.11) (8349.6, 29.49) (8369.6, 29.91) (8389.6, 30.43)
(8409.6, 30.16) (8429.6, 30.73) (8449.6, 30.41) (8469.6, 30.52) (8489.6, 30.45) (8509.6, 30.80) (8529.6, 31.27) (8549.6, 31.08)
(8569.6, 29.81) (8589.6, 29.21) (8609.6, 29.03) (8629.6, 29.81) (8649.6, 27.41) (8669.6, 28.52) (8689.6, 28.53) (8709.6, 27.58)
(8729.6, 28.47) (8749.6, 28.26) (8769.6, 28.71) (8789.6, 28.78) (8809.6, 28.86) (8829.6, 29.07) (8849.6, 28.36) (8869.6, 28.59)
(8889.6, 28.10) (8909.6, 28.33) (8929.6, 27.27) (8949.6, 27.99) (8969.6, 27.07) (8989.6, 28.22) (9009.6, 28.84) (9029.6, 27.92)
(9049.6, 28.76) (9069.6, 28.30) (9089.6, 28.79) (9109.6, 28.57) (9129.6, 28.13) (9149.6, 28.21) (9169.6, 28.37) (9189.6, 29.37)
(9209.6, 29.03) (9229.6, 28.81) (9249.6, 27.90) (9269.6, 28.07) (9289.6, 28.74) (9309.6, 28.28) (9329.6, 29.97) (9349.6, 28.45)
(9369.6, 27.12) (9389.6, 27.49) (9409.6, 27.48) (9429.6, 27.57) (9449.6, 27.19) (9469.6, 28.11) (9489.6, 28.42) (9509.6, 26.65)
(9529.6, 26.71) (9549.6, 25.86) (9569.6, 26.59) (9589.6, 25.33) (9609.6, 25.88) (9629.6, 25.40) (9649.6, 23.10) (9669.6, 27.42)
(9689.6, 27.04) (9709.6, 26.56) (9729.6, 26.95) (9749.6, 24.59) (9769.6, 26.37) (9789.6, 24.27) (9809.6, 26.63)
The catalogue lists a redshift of 0.129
